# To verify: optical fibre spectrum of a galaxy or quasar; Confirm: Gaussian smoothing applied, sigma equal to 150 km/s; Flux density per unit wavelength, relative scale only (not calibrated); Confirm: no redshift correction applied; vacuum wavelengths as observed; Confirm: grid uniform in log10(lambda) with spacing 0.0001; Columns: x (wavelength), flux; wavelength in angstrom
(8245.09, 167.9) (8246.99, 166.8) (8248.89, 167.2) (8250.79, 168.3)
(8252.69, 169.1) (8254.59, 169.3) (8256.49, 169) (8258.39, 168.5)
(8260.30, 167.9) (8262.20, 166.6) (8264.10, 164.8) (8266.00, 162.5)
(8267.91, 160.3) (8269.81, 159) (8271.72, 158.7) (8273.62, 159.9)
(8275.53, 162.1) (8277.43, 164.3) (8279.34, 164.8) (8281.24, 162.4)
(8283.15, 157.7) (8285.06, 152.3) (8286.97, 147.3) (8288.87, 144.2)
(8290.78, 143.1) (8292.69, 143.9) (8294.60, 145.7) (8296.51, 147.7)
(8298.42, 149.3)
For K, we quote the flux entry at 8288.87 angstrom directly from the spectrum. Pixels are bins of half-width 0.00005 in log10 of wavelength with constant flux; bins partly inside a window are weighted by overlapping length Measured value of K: 144.2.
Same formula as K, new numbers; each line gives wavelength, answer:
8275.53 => 162.1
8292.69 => 143.9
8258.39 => 168.5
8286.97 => 147.3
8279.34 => 164.8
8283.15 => 157.7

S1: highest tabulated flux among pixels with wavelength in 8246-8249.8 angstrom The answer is 167.2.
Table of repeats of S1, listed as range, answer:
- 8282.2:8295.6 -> 157.7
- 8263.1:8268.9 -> 164.8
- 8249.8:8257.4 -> 169.3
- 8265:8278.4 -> 164.3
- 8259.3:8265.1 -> 167.9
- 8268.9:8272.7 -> 159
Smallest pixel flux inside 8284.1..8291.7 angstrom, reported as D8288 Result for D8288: 143.1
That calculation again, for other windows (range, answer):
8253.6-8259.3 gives 168.5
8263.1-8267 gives 162.5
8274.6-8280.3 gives 162.1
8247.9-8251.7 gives 167.2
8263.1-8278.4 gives 158.7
